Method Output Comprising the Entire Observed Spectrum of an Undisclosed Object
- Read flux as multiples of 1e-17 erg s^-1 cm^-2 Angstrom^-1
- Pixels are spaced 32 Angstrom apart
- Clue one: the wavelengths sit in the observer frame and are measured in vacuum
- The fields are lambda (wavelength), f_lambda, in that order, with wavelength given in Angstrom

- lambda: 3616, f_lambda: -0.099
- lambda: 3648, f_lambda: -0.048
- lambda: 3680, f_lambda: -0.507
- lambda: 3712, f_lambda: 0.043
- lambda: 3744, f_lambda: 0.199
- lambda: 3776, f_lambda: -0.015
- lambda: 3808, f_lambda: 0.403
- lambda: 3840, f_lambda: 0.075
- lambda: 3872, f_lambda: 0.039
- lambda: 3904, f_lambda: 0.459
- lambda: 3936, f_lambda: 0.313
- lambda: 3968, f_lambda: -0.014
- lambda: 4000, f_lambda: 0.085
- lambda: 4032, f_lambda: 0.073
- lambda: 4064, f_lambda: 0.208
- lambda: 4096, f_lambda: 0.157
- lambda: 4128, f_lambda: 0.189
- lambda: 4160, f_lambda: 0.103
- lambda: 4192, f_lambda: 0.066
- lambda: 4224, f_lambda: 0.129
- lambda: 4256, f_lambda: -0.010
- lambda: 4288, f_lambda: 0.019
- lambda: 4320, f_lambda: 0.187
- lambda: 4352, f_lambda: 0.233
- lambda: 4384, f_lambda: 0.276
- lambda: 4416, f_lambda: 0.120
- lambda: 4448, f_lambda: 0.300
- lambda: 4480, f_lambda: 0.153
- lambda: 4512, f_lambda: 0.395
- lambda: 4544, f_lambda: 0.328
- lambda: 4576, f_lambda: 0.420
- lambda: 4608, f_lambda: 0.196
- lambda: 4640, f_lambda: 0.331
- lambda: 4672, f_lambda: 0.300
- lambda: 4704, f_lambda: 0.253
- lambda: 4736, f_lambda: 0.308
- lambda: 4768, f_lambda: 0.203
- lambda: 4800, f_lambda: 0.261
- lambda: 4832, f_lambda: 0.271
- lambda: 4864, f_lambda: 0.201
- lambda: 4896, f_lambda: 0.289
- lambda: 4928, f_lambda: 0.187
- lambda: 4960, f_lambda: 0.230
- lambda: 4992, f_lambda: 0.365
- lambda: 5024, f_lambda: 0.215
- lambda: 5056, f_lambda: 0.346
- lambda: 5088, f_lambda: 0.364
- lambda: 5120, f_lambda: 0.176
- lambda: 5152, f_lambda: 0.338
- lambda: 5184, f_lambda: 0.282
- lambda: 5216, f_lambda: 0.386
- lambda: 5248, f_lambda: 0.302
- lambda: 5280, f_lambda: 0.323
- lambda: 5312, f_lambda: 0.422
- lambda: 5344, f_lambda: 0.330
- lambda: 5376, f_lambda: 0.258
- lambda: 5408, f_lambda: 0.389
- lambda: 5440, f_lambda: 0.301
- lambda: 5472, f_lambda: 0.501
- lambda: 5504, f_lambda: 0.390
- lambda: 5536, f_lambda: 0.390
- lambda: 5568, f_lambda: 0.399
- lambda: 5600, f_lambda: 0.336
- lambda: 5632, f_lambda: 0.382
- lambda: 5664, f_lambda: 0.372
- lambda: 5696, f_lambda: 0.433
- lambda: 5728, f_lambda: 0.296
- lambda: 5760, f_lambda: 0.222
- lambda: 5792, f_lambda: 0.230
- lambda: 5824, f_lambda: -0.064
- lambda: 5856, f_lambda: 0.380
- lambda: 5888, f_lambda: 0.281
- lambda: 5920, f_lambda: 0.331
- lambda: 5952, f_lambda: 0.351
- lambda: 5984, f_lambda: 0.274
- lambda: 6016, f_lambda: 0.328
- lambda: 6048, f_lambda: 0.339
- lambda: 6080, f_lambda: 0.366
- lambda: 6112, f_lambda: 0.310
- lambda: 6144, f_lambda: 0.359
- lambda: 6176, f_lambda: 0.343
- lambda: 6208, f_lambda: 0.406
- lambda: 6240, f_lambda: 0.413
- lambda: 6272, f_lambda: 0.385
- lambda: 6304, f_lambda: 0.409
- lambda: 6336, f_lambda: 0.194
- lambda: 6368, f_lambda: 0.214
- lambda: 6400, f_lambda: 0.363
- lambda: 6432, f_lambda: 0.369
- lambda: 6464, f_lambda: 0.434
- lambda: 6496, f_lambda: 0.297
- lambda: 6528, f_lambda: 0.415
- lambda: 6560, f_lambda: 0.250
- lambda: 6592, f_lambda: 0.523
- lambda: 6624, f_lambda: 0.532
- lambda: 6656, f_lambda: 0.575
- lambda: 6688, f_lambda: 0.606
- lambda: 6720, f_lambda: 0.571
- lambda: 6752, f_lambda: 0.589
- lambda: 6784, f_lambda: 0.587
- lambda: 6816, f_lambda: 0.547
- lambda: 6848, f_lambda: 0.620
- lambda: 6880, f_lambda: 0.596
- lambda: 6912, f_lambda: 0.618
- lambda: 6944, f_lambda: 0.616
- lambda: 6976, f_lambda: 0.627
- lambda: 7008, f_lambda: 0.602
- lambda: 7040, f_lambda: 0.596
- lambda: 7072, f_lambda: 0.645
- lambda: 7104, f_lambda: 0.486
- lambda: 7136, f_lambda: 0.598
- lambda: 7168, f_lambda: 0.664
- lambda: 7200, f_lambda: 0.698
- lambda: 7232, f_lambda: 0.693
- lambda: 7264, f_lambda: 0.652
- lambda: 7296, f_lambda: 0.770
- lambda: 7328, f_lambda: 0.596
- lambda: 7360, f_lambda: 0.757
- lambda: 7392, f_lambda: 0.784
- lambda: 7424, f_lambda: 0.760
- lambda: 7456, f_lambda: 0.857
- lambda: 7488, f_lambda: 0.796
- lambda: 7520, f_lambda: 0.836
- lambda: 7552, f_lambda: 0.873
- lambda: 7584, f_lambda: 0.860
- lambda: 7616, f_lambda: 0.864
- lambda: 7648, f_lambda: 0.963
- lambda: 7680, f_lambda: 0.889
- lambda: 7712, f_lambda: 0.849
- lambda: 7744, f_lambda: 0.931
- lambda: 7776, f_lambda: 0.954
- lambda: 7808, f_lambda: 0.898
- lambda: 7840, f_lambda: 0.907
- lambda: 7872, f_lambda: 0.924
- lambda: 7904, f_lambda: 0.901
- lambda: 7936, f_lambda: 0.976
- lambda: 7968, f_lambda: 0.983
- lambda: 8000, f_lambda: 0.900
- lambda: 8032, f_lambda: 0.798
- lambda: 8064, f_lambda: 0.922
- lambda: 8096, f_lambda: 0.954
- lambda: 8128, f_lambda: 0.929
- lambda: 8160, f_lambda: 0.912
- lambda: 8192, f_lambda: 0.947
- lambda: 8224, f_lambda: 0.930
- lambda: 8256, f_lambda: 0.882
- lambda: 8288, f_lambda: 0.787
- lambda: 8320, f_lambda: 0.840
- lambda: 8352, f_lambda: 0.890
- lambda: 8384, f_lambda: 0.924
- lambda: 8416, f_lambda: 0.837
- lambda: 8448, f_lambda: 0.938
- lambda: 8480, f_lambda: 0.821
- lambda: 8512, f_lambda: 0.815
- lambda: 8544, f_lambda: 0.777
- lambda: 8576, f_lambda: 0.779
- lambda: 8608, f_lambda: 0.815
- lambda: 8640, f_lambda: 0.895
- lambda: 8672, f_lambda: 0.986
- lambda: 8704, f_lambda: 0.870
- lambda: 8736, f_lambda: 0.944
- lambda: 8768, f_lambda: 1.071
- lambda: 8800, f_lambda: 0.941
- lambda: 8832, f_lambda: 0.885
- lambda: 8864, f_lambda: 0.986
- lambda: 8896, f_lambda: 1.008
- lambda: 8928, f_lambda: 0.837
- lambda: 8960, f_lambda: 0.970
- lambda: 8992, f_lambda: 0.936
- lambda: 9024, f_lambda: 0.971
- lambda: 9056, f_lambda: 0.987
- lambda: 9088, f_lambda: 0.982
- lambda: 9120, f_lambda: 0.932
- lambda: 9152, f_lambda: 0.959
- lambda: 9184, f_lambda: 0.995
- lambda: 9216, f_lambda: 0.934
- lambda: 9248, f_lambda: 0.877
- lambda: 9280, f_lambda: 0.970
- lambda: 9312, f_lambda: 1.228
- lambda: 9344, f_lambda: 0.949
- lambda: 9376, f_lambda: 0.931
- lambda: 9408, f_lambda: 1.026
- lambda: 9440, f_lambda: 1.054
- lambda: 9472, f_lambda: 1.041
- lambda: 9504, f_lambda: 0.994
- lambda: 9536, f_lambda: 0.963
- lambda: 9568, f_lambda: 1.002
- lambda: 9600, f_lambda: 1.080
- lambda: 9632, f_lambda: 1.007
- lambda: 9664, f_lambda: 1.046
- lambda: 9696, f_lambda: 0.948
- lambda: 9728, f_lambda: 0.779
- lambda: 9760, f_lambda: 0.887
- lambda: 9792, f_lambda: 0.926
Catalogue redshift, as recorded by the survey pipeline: 0.65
